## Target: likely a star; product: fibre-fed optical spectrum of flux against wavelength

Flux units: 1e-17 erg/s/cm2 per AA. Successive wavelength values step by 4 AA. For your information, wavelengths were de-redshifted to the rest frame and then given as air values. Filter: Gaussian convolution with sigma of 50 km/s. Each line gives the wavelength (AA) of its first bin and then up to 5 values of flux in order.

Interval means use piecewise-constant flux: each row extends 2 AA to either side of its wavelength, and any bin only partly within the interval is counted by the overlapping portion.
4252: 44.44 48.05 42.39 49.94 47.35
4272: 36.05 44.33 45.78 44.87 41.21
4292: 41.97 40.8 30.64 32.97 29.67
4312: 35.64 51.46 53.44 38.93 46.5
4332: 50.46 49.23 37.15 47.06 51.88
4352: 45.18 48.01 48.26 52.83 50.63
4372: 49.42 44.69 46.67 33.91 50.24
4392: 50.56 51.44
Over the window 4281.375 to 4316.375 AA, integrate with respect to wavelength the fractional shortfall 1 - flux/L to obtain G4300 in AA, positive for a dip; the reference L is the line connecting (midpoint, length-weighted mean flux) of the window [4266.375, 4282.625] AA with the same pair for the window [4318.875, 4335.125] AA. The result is 5.21 AA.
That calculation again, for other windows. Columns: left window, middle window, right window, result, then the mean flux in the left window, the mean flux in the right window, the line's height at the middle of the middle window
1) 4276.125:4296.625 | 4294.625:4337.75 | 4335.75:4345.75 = 1.6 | 43.2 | 43.6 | 43.4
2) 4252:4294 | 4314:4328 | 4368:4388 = -1.0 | 44.2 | 45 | 44.6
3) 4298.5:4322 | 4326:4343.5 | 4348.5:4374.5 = -0.8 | 39.1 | 49.1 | 43.9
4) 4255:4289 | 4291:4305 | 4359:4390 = 2.7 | 44.4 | 47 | 45.1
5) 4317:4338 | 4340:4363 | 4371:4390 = -0.4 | 47.9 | 44.8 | 46.5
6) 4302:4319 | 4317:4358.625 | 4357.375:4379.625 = -3.6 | 38.4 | 49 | 43.4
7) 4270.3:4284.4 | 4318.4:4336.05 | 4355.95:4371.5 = -0.2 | 42.7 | 50.1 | 47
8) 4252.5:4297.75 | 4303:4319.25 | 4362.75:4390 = 2.2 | 43.9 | 46.8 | 44.9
